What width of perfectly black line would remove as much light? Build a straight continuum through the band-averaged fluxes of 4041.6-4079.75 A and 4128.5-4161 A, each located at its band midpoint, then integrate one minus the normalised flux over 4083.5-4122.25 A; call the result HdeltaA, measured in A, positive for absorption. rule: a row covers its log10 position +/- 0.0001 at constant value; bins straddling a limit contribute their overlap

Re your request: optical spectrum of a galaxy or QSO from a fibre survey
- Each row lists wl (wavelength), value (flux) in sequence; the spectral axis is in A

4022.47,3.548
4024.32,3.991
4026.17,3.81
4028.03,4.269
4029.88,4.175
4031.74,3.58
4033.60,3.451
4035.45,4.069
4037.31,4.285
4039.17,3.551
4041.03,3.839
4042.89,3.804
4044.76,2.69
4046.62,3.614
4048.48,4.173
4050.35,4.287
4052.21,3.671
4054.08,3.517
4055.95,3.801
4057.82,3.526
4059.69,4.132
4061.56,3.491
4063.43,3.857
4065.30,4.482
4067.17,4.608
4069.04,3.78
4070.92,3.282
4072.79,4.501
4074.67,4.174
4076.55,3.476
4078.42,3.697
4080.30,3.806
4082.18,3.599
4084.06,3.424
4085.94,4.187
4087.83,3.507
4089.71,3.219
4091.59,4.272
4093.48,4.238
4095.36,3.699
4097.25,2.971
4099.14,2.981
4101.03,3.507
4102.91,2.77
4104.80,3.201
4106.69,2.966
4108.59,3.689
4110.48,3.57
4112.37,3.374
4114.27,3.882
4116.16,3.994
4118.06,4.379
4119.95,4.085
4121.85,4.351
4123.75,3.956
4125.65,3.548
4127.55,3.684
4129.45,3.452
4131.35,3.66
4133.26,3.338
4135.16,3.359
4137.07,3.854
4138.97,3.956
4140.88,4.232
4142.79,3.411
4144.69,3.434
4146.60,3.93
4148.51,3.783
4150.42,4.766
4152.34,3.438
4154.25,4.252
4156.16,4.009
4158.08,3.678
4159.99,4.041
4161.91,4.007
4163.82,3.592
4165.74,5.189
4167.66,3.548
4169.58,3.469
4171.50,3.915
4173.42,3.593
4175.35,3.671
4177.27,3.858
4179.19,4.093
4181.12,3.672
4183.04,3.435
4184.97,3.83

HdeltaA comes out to 1.93 A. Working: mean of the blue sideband 3.83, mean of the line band 3.62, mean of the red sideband 3.8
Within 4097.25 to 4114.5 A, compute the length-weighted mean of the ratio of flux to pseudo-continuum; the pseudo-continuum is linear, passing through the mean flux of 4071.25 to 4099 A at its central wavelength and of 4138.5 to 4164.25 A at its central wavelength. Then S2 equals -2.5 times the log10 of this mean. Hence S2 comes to 0.16 mag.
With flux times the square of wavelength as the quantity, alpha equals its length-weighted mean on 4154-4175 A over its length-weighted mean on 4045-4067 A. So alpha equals 1.07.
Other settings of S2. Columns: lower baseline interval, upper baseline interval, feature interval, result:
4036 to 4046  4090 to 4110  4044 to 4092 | -0.07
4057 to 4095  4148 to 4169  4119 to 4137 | 0.07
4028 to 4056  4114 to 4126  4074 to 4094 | 0.05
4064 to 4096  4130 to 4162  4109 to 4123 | -0.03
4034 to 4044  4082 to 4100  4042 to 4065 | 0.02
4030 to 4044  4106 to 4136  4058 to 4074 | -0.06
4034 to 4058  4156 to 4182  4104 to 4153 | 0.03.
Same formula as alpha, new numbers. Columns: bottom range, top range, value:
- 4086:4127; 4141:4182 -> 1.10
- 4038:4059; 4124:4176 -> 1.09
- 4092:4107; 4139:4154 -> 1.19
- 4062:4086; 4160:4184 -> 1.04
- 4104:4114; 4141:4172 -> 1.18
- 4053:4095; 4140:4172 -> 1.06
